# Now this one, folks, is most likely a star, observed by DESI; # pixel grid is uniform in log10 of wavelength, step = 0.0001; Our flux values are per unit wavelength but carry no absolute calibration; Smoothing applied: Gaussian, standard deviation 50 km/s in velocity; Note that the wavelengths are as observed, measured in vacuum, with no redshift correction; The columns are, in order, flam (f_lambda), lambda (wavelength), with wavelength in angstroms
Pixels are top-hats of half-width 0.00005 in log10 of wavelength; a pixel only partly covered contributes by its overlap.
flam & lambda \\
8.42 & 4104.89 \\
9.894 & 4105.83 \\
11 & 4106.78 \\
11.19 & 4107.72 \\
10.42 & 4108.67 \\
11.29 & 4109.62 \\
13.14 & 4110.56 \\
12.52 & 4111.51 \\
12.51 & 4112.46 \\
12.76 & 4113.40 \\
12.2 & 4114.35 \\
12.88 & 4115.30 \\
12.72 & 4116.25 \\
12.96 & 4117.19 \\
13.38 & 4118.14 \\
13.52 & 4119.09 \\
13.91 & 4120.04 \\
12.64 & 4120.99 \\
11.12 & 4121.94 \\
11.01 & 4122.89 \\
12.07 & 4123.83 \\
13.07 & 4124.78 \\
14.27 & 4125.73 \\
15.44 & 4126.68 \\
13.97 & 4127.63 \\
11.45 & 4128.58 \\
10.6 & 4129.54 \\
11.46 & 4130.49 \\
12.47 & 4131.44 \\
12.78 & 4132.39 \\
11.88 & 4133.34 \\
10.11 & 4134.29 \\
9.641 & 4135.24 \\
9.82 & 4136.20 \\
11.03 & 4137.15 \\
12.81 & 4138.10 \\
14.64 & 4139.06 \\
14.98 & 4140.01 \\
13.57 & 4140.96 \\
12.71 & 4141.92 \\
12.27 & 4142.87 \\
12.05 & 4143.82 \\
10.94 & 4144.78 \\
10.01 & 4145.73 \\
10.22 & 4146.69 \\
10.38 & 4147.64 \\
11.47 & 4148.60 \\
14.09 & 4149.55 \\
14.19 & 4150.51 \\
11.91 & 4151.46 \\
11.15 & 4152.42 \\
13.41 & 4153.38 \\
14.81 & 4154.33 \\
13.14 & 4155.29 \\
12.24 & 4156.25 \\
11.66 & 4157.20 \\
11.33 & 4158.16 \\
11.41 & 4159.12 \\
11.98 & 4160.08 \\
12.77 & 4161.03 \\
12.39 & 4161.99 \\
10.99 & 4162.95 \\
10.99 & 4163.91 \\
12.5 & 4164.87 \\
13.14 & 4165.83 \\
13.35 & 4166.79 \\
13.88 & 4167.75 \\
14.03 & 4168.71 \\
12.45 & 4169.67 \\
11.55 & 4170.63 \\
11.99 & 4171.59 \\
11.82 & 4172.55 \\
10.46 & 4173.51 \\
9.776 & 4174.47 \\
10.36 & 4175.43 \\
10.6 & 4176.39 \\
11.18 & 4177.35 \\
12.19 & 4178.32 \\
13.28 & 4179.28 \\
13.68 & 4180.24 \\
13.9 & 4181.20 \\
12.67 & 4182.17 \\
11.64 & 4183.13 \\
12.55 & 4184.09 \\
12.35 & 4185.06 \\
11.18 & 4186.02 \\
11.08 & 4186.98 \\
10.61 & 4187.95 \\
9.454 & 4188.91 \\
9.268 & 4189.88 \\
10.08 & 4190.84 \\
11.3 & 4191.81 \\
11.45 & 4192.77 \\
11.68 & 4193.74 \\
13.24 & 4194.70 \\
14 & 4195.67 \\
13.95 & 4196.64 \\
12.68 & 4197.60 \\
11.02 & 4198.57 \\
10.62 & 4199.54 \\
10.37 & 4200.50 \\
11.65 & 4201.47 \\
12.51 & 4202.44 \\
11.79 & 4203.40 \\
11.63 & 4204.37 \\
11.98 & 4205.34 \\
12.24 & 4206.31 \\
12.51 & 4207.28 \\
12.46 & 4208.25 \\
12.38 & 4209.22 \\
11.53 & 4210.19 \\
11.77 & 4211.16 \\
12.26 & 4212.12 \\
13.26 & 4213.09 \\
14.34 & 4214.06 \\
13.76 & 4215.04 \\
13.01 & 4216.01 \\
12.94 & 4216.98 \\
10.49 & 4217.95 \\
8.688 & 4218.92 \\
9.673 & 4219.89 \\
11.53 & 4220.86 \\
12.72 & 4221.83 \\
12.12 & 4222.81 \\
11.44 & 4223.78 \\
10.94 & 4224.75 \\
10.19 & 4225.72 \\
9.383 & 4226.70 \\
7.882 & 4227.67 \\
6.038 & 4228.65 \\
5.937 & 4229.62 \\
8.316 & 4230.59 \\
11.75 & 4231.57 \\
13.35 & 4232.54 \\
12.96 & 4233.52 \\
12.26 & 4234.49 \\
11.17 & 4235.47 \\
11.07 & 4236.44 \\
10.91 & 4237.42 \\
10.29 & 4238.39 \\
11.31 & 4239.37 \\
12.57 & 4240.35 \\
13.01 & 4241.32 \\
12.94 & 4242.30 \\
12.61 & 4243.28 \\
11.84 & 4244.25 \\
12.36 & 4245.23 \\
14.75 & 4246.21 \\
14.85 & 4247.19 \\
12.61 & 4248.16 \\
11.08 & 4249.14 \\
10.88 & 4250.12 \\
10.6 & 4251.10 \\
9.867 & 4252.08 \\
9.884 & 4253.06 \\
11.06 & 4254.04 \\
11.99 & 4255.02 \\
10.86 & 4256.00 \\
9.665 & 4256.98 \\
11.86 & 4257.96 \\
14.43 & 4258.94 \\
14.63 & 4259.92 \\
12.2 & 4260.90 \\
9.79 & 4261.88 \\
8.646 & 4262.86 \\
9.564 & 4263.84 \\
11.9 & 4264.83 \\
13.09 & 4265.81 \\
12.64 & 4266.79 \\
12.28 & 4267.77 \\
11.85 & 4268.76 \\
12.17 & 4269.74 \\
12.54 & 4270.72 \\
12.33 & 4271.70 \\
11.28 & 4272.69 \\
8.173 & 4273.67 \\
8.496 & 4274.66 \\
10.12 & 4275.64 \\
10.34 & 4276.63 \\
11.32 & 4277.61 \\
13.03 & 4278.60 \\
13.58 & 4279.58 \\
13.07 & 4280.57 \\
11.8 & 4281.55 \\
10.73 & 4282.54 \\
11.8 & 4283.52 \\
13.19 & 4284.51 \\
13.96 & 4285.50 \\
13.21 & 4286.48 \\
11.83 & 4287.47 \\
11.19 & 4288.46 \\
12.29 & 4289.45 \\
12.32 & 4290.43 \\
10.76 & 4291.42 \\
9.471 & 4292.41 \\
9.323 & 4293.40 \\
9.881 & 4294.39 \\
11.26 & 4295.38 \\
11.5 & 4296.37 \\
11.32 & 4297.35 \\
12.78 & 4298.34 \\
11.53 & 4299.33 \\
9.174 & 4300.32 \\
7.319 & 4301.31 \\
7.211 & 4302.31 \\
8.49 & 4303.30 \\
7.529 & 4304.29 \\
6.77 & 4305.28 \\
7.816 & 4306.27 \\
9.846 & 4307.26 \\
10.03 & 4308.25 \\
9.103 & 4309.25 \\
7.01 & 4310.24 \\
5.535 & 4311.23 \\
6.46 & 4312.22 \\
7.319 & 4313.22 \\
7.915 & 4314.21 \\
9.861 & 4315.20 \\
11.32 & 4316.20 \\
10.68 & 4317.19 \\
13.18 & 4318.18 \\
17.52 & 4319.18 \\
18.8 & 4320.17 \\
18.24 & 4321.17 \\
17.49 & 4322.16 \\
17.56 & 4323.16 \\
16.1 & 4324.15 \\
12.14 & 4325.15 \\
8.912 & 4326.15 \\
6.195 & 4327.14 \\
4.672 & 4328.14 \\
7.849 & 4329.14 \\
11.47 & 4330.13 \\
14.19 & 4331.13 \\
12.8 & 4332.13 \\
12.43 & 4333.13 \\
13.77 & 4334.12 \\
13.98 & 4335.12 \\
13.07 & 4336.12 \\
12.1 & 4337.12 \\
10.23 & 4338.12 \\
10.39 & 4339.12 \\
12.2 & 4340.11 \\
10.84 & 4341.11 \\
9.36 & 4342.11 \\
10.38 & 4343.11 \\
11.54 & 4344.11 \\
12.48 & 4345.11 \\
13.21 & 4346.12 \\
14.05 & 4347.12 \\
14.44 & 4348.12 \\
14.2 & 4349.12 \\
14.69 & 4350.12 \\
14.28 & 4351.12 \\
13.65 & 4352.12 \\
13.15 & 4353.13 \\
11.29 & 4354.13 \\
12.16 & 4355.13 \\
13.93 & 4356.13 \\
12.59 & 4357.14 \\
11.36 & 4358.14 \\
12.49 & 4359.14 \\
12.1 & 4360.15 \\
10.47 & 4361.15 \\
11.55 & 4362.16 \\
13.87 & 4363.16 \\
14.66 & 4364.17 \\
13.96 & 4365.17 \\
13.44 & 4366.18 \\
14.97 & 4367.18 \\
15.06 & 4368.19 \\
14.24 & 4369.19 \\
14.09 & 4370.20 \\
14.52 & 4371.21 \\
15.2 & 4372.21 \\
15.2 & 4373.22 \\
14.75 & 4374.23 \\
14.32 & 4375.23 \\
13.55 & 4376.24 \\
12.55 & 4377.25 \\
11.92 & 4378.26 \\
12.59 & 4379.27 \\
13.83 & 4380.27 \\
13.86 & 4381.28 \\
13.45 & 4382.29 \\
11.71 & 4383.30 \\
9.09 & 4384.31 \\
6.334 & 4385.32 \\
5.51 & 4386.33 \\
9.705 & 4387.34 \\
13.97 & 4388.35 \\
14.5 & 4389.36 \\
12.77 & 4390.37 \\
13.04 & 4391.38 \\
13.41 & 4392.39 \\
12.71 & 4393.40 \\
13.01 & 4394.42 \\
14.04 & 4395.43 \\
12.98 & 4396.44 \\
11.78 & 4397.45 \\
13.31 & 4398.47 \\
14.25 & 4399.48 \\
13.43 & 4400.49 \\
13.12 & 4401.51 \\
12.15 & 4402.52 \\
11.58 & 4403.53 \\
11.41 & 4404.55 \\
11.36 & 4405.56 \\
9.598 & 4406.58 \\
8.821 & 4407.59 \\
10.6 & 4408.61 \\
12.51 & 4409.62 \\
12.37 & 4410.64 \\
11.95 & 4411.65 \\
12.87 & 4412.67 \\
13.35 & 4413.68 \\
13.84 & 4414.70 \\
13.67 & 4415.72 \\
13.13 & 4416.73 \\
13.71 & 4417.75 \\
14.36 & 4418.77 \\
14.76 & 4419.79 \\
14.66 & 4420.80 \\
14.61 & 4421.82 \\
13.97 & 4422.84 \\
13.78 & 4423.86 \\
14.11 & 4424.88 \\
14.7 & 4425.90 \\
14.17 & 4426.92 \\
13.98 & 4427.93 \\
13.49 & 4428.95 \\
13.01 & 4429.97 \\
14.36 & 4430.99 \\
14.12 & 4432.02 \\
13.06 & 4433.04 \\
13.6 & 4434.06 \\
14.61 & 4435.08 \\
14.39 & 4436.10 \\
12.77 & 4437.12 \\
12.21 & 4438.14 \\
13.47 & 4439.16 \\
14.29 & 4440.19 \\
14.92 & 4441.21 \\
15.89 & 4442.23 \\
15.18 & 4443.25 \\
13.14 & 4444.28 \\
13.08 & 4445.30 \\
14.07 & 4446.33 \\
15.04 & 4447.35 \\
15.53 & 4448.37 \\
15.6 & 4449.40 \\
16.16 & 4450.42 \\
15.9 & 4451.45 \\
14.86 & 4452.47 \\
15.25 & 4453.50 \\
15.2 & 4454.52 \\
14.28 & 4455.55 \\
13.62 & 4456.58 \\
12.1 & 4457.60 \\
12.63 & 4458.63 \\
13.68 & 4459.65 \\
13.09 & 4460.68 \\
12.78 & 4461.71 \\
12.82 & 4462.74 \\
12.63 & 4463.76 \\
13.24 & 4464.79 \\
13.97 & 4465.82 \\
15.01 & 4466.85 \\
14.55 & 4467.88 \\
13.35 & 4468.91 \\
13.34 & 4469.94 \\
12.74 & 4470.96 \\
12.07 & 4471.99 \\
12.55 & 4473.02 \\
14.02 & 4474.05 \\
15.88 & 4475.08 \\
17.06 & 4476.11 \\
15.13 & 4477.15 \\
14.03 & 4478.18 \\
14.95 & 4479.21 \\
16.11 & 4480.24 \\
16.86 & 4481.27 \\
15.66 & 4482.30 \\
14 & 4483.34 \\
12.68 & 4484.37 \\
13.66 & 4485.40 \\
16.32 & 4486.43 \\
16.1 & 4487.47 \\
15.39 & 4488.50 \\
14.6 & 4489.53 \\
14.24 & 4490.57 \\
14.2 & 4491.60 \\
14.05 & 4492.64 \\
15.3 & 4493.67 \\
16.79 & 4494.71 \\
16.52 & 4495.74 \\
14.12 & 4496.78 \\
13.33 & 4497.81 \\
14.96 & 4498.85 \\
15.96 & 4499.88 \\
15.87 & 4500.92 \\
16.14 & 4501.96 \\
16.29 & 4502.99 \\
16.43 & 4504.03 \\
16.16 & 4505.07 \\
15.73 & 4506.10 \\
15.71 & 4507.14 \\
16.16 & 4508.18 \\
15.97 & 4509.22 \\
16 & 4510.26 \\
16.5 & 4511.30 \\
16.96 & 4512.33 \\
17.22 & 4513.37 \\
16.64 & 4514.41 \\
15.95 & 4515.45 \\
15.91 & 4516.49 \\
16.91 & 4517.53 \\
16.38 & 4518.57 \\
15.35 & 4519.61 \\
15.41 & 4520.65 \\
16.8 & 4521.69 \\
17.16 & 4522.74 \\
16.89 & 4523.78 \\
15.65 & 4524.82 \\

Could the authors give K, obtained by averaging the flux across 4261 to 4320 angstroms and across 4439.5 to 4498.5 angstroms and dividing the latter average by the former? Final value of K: 1.35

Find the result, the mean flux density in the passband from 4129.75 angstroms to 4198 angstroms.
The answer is 12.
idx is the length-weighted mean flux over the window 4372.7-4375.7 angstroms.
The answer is 14.8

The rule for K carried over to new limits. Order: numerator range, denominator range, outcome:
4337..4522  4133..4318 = 1.21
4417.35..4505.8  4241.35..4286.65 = 1.23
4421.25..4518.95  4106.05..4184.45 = 1.20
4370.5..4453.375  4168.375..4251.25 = 1.14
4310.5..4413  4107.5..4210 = 1.02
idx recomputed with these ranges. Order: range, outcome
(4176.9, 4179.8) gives 12.2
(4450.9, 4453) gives 15.4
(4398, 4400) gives 13.8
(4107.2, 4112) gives 11.7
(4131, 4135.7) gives 11.4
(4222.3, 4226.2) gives 11.2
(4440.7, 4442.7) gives 15.4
